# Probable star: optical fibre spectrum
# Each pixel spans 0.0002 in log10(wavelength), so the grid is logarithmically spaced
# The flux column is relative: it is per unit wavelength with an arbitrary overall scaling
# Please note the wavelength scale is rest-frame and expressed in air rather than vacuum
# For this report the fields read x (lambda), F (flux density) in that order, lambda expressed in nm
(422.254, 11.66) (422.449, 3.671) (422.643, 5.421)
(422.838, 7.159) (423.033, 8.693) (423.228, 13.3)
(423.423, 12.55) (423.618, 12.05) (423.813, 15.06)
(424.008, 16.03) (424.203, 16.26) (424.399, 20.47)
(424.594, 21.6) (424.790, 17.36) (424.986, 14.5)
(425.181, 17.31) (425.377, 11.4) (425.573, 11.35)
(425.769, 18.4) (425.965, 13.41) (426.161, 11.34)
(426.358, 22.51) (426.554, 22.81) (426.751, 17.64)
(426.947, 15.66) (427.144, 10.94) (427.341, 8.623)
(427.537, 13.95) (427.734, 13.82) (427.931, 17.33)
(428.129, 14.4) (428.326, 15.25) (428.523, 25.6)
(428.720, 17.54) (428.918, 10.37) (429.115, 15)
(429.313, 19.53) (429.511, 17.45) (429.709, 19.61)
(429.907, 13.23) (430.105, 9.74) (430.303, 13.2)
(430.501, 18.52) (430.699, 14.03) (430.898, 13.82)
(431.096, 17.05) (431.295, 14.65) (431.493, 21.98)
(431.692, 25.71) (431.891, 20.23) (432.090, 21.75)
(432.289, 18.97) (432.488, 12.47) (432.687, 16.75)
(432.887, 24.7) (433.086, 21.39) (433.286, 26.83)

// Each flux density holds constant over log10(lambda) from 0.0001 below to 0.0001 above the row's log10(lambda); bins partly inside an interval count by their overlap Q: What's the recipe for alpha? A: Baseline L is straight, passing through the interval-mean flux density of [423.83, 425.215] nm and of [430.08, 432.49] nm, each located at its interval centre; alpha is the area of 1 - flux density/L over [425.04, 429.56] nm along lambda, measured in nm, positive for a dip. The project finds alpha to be 0.47 nm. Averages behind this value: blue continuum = 17.5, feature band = 15.7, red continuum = 17.5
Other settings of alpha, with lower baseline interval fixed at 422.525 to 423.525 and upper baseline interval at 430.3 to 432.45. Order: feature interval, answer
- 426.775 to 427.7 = 0.06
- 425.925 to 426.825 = -0.34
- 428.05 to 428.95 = -0.12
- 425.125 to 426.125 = -0.16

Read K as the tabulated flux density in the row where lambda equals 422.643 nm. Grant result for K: 5.421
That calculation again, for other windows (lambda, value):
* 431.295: 14.65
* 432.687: 16.75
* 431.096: 17.05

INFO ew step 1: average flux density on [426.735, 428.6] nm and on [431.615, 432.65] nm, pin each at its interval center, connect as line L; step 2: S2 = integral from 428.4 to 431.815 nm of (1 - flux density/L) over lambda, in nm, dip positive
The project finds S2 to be 0.11 nm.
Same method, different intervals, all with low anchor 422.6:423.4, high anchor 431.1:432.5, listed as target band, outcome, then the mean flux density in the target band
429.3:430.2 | 0.082 nm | 15.6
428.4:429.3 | -0.067 nm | 17.3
